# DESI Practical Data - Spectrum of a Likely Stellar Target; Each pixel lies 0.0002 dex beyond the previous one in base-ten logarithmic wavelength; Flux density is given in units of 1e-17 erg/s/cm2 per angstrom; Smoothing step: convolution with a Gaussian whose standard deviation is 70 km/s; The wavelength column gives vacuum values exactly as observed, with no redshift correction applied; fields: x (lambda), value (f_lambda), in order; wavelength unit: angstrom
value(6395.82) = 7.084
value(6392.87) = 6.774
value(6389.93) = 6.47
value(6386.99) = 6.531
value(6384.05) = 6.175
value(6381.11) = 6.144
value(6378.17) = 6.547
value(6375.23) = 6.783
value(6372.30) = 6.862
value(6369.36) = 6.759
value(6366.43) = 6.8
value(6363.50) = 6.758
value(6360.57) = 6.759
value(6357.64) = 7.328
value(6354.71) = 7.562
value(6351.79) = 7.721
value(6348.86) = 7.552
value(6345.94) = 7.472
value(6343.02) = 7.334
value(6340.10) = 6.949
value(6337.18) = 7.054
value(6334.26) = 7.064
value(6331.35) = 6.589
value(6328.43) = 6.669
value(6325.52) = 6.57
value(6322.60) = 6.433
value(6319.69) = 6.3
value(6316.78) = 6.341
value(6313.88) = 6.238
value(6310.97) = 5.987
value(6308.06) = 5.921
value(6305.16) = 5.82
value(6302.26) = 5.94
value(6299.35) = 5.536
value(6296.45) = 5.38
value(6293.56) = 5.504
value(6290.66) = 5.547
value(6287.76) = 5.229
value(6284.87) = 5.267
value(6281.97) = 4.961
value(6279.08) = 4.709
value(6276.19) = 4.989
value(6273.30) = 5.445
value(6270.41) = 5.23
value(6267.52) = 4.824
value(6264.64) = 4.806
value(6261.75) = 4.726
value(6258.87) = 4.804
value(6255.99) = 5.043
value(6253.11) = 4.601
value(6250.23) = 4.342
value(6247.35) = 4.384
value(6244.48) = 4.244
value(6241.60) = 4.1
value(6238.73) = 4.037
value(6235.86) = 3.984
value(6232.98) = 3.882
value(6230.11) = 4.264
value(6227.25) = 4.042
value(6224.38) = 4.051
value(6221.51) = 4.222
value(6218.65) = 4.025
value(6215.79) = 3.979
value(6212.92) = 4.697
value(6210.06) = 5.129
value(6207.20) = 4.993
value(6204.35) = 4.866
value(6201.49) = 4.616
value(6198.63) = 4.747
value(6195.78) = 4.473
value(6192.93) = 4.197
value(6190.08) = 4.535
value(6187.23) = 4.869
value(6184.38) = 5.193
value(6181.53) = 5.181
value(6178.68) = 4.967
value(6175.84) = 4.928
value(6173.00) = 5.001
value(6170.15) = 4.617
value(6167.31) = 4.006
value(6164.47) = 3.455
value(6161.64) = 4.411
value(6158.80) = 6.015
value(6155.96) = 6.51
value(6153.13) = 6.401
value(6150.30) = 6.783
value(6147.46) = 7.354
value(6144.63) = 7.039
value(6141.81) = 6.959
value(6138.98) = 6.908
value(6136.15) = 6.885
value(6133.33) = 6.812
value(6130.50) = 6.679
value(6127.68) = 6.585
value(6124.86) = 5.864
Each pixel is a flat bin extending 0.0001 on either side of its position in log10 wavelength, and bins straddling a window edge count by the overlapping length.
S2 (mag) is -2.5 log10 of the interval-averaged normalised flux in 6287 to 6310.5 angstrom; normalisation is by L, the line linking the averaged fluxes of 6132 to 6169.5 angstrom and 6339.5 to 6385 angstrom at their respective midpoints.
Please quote 0.19 mag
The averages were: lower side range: 6.09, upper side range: 6.98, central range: 5.64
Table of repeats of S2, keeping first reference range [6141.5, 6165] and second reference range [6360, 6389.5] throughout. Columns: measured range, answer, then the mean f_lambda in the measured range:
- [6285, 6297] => 0.19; 5.4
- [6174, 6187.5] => 0.23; 5.04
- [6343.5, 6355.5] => -0.16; 7.56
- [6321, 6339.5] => -0.04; 6.74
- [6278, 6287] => 0.27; 5.01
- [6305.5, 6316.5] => 0.07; 6.06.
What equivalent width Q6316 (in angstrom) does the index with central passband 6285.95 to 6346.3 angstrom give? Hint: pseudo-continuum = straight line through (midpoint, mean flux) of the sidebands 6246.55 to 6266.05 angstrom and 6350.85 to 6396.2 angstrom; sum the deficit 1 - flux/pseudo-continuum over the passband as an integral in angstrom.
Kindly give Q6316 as -5.00 angstrom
